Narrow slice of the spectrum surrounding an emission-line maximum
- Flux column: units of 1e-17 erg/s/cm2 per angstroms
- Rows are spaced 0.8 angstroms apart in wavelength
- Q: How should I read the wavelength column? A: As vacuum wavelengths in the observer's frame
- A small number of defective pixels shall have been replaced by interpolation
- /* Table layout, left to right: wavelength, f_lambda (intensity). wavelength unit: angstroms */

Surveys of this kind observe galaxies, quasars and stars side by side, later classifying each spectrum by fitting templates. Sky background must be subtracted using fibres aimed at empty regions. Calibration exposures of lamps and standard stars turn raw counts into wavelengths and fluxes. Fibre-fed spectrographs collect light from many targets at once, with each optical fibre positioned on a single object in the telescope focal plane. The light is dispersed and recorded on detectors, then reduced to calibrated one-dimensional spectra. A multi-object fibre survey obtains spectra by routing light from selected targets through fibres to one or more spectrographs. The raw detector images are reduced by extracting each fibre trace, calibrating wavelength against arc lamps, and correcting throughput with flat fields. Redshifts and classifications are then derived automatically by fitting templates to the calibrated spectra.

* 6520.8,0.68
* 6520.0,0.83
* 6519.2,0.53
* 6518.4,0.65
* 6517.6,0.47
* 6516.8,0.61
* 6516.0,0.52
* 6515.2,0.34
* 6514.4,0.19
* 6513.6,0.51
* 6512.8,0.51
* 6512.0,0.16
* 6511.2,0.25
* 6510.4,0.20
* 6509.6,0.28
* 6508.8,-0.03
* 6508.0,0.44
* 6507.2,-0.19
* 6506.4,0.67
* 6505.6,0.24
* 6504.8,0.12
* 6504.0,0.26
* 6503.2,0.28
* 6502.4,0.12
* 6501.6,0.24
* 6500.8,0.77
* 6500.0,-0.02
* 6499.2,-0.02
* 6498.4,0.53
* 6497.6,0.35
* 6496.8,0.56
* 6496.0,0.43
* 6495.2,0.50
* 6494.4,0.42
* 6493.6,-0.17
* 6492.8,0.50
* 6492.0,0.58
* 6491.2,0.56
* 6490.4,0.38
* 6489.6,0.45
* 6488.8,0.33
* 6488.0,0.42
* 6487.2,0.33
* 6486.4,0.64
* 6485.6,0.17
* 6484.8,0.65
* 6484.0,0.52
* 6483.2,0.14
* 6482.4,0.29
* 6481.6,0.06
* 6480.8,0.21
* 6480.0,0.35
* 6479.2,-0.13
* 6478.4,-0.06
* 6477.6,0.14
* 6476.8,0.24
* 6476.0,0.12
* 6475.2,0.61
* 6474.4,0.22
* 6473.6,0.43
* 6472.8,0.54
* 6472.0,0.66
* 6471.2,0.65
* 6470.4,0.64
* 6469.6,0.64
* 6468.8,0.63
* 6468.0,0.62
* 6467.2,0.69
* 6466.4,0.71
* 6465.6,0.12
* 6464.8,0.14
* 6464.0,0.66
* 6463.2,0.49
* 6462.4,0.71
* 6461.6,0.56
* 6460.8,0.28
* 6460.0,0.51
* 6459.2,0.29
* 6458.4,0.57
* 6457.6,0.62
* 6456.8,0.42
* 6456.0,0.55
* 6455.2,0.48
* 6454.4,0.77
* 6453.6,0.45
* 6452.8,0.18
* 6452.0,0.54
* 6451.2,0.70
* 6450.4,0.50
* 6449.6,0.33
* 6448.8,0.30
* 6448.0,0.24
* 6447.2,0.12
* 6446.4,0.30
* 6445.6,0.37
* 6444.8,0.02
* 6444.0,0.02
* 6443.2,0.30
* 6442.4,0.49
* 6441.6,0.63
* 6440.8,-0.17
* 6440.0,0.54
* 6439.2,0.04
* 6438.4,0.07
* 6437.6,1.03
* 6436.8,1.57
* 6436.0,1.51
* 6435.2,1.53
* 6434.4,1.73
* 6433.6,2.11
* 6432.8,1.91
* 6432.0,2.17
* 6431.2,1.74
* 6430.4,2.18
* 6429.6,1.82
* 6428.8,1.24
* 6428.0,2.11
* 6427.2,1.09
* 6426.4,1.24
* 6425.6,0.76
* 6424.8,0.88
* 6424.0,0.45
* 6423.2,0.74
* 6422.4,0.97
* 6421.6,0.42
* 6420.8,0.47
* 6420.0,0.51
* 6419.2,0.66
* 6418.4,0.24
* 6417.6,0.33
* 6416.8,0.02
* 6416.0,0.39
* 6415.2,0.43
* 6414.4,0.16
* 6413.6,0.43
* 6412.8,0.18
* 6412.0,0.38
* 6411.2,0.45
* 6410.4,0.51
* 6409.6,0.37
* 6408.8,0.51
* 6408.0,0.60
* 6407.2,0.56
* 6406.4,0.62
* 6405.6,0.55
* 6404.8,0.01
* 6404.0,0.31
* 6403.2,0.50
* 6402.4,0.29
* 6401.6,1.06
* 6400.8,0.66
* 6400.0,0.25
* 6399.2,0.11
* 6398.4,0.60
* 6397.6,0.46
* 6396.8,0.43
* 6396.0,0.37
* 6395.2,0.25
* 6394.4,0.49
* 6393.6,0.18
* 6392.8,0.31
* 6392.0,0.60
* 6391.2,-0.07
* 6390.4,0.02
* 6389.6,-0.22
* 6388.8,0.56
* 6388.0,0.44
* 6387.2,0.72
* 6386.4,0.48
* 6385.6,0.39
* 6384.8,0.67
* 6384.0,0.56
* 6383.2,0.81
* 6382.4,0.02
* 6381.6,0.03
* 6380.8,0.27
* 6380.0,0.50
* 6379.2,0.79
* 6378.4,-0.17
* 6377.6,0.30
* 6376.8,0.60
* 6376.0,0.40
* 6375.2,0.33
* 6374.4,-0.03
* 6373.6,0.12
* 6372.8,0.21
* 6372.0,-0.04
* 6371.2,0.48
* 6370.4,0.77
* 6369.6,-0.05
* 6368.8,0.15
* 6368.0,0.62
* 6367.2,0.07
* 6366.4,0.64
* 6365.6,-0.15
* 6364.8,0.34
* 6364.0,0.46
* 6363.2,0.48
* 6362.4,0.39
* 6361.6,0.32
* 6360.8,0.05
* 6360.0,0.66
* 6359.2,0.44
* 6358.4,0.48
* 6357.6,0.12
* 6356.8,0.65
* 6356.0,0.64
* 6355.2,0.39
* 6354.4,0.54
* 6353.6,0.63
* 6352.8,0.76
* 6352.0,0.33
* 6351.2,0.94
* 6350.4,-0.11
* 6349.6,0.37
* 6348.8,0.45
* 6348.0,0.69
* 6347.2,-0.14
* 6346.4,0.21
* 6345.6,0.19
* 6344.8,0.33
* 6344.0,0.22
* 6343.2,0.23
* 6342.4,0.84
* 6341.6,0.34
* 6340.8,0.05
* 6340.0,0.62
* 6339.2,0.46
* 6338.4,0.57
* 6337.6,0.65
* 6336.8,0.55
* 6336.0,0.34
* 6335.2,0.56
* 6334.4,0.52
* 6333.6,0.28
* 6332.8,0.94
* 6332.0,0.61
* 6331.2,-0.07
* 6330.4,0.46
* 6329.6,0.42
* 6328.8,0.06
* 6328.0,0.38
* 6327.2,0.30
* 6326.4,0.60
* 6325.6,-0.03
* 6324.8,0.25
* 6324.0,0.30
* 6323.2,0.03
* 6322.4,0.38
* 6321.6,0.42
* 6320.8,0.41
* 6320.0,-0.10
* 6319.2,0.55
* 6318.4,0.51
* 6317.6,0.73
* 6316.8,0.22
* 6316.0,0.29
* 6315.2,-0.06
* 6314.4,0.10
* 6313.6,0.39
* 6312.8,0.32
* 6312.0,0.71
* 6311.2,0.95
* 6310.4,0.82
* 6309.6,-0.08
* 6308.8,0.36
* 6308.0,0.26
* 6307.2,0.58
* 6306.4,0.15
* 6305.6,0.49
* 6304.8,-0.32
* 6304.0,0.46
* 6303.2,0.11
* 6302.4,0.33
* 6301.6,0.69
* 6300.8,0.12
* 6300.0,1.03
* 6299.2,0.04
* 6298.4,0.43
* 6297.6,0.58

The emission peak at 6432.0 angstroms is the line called [O II]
